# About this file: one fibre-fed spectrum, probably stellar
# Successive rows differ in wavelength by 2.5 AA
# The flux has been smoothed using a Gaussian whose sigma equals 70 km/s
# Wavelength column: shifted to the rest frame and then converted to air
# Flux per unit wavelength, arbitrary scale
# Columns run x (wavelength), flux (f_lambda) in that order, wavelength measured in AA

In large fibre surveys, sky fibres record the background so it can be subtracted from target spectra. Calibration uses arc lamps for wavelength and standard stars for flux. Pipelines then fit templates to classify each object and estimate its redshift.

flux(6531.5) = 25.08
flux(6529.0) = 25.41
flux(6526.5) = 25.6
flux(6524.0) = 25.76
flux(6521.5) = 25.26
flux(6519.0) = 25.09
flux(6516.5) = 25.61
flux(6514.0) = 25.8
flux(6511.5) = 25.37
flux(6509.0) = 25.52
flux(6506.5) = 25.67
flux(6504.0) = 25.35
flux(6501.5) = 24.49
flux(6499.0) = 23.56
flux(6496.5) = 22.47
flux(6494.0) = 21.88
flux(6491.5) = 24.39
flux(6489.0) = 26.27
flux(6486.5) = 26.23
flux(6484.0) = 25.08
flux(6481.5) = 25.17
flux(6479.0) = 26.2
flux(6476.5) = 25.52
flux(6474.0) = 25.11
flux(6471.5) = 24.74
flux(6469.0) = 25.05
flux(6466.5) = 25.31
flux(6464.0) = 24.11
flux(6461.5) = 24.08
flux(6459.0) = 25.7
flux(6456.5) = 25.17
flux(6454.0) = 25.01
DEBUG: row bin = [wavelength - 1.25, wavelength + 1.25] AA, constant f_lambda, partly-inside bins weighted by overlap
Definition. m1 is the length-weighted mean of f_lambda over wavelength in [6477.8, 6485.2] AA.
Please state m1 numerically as 25.5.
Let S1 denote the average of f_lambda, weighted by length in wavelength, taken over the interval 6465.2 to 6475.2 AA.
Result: 25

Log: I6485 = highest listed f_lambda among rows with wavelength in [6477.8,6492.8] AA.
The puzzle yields 26.27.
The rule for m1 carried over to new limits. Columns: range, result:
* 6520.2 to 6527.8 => 25.5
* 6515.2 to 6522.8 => 25.3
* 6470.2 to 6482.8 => 25.3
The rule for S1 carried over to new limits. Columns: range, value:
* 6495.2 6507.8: 24.3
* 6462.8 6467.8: 24.7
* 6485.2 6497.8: 24.2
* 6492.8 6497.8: 22.2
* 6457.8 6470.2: 24.8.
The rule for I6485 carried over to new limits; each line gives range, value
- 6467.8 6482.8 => 26.2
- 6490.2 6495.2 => 24.39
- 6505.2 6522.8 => 25.8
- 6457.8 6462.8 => 25.7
